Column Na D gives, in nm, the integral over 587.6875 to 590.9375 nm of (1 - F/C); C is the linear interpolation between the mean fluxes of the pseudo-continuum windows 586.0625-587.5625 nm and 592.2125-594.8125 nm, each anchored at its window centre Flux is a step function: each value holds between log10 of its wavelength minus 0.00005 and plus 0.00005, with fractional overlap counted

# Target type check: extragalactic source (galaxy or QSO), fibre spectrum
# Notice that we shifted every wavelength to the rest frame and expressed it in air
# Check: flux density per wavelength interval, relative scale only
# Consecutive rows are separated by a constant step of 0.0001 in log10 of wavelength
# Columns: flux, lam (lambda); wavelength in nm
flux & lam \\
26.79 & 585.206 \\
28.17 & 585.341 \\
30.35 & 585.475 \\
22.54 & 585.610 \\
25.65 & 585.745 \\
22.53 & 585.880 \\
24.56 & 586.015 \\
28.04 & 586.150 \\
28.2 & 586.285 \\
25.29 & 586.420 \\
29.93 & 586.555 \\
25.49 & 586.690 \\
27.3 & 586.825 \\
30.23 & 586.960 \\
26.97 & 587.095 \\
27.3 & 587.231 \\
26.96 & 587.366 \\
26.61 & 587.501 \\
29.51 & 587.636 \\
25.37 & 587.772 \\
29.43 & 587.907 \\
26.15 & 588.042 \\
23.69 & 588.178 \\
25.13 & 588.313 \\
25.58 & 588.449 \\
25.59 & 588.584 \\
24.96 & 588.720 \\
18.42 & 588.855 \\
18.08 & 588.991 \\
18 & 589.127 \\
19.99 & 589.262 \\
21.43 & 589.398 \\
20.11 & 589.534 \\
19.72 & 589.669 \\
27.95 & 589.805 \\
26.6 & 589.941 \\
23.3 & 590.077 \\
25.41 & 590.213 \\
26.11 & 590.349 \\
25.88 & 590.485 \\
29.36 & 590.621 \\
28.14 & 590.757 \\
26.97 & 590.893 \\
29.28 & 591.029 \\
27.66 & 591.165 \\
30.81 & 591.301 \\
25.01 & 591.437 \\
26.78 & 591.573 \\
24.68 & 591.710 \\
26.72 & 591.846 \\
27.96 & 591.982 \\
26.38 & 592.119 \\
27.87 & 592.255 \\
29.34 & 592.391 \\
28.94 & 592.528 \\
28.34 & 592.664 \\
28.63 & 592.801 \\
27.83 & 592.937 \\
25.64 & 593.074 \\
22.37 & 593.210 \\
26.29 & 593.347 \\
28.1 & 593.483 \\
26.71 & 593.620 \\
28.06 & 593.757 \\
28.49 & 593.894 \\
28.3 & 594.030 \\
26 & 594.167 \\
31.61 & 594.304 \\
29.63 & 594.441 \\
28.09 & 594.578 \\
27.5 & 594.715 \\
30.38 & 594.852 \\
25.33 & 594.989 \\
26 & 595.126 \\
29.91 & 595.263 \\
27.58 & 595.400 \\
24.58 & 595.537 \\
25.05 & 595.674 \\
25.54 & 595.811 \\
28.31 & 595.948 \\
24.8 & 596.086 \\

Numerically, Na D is 0.39 nm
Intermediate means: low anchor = 27.5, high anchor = 27.8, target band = 24.2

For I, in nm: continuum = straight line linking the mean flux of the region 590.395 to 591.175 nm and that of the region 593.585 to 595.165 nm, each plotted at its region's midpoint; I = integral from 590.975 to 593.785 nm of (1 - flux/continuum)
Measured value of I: 0.07 nm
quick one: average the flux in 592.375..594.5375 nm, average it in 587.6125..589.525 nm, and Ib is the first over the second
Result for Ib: 1.18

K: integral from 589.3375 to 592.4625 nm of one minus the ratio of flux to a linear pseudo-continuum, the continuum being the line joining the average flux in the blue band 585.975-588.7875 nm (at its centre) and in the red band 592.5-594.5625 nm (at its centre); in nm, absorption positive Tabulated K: 0.12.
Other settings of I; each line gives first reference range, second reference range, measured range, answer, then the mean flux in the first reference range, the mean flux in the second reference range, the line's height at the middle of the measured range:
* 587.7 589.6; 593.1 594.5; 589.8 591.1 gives -0.12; 23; 27.5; 24.6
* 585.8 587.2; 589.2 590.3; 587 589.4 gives 0.04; 26.8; 23.1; 24.9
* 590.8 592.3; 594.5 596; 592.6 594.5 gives -0.02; 27.3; 27.1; 27.2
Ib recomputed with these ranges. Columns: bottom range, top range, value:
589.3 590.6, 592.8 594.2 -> 1.11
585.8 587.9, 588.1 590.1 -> 0.84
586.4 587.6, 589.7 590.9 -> 0.96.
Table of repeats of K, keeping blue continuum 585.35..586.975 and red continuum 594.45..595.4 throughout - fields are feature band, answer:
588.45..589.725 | 0.288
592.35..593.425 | 0.020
